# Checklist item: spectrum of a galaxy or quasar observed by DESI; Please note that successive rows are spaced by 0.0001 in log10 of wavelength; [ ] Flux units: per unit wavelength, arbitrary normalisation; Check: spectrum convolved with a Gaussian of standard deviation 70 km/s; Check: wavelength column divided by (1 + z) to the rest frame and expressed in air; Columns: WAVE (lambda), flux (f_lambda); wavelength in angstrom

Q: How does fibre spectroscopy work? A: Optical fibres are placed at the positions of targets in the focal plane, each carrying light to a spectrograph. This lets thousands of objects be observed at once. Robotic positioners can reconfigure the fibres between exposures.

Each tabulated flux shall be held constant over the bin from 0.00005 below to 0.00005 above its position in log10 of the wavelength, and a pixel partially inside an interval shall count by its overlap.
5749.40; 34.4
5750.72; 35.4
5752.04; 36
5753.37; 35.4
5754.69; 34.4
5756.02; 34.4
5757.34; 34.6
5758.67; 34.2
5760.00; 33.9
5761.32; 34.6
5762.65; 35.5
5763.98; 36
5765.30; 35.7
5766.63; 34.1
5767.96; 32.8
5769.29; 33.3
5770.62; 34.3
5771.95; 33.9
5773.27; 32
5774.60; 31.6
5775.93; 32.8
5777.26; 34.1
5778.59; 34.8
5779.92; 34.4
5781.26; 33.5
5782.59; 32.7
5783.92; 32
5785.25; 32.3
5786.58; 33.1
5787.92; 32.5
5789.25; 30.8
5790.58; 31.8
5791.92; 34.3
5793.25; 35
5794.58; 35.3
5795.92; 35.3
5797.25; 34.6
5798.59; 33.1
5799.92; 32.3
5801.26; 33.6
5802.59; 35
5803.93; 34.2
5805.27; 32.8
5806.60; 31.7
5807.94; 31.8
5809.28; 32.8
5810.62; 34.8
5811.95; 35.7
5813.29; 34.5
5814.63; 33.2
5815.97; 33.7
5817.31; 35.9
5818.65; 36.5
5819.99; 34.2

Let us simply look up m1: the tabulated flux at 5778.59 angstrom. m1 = 34.8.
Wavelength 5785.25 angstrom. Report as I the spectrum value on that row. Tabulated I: 32.3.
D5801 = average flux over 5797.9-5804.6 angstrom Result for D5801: 33.6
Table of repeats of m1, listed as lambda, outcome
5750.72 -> 35.4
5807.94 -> 31.8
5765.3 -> 35.7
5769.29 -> 33.3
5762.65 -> 35.5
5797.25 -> 34.6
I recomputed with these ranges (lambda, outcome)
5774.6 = 31.6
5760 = 33.9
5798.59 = 33.1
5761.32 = 34.6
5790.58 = 31.8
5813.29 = 34.5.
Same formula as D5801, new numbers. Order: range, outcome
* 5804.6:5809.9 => 32.3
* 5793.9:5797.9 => 35.1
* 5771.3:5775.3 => 32.6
